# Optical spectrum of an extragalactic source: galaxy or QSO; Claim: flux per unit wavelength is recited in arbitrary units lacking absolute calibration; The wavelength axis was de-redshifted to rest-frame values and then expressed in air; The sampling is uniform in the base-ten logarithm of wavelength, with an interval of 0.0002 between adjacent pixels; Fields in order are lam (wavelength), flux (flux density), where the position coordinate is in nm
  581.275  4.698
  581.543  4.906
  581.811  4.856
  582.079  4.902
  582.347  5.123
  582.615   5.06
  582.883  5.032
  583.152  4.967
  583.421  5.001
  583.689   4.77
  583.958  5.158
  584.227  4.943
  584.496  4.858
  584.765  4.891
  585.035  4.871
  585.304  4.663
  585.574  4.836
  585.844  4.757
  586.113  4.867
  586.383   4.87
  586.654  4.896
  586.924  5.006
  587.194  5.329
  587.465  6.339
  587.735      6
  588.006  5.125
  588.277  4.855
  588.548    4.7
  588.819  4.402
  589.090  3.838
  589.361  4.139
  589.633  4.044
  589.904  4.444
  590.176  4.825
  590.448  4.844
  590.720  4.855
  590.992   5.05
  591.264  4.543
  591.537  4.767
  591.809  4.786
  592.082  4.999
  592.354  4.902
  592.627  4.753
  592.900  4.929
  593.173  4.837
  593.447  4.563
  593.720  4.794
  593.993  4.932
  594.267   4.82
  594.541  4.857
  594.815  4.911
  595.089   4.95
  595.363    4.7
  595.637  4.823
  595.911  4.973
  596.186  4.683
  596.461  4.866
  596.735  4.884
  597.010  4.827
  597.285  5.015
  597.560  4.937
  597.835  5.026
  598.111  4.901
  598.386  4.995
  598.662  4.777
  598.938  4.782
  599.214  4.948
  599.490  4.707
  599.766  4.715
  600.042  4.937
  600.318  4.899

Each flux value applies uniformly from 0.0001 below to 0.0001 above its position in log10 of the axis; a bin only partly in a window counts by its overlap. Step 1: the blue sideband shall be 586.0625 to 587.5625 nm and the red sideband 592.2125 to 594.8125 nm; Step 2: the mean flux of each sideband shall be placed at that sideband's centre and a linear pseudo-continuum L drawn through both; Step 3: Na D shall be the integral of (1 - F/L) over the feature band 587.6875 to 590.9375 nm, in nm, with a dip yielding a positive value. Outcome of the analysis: 0.27 nm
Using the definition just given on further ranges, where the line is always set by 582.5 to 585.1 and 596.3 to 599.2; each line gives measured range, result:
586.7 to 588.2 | -0.17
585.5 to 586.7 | 0.03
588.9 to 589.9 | 0.17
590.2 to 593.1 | 0.05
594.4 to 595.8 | 0.02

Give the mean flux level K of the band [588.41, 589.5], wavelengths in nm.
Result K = 4.27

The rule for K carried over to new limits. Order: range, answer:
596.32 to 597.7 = 4.91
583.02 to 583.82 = 4.92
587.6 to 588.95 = 5.02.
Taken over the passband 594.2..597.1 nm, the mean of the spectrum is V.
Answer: 4.85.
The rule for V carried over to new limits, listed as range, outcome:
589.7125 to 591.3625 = 4.74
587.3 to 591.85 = 4.8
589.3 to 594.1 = 4.73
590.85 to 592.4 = 4.84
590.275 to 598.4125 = 4.86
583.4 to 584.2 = 4.97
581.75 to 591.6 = 4.88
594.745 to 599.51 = 4.88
